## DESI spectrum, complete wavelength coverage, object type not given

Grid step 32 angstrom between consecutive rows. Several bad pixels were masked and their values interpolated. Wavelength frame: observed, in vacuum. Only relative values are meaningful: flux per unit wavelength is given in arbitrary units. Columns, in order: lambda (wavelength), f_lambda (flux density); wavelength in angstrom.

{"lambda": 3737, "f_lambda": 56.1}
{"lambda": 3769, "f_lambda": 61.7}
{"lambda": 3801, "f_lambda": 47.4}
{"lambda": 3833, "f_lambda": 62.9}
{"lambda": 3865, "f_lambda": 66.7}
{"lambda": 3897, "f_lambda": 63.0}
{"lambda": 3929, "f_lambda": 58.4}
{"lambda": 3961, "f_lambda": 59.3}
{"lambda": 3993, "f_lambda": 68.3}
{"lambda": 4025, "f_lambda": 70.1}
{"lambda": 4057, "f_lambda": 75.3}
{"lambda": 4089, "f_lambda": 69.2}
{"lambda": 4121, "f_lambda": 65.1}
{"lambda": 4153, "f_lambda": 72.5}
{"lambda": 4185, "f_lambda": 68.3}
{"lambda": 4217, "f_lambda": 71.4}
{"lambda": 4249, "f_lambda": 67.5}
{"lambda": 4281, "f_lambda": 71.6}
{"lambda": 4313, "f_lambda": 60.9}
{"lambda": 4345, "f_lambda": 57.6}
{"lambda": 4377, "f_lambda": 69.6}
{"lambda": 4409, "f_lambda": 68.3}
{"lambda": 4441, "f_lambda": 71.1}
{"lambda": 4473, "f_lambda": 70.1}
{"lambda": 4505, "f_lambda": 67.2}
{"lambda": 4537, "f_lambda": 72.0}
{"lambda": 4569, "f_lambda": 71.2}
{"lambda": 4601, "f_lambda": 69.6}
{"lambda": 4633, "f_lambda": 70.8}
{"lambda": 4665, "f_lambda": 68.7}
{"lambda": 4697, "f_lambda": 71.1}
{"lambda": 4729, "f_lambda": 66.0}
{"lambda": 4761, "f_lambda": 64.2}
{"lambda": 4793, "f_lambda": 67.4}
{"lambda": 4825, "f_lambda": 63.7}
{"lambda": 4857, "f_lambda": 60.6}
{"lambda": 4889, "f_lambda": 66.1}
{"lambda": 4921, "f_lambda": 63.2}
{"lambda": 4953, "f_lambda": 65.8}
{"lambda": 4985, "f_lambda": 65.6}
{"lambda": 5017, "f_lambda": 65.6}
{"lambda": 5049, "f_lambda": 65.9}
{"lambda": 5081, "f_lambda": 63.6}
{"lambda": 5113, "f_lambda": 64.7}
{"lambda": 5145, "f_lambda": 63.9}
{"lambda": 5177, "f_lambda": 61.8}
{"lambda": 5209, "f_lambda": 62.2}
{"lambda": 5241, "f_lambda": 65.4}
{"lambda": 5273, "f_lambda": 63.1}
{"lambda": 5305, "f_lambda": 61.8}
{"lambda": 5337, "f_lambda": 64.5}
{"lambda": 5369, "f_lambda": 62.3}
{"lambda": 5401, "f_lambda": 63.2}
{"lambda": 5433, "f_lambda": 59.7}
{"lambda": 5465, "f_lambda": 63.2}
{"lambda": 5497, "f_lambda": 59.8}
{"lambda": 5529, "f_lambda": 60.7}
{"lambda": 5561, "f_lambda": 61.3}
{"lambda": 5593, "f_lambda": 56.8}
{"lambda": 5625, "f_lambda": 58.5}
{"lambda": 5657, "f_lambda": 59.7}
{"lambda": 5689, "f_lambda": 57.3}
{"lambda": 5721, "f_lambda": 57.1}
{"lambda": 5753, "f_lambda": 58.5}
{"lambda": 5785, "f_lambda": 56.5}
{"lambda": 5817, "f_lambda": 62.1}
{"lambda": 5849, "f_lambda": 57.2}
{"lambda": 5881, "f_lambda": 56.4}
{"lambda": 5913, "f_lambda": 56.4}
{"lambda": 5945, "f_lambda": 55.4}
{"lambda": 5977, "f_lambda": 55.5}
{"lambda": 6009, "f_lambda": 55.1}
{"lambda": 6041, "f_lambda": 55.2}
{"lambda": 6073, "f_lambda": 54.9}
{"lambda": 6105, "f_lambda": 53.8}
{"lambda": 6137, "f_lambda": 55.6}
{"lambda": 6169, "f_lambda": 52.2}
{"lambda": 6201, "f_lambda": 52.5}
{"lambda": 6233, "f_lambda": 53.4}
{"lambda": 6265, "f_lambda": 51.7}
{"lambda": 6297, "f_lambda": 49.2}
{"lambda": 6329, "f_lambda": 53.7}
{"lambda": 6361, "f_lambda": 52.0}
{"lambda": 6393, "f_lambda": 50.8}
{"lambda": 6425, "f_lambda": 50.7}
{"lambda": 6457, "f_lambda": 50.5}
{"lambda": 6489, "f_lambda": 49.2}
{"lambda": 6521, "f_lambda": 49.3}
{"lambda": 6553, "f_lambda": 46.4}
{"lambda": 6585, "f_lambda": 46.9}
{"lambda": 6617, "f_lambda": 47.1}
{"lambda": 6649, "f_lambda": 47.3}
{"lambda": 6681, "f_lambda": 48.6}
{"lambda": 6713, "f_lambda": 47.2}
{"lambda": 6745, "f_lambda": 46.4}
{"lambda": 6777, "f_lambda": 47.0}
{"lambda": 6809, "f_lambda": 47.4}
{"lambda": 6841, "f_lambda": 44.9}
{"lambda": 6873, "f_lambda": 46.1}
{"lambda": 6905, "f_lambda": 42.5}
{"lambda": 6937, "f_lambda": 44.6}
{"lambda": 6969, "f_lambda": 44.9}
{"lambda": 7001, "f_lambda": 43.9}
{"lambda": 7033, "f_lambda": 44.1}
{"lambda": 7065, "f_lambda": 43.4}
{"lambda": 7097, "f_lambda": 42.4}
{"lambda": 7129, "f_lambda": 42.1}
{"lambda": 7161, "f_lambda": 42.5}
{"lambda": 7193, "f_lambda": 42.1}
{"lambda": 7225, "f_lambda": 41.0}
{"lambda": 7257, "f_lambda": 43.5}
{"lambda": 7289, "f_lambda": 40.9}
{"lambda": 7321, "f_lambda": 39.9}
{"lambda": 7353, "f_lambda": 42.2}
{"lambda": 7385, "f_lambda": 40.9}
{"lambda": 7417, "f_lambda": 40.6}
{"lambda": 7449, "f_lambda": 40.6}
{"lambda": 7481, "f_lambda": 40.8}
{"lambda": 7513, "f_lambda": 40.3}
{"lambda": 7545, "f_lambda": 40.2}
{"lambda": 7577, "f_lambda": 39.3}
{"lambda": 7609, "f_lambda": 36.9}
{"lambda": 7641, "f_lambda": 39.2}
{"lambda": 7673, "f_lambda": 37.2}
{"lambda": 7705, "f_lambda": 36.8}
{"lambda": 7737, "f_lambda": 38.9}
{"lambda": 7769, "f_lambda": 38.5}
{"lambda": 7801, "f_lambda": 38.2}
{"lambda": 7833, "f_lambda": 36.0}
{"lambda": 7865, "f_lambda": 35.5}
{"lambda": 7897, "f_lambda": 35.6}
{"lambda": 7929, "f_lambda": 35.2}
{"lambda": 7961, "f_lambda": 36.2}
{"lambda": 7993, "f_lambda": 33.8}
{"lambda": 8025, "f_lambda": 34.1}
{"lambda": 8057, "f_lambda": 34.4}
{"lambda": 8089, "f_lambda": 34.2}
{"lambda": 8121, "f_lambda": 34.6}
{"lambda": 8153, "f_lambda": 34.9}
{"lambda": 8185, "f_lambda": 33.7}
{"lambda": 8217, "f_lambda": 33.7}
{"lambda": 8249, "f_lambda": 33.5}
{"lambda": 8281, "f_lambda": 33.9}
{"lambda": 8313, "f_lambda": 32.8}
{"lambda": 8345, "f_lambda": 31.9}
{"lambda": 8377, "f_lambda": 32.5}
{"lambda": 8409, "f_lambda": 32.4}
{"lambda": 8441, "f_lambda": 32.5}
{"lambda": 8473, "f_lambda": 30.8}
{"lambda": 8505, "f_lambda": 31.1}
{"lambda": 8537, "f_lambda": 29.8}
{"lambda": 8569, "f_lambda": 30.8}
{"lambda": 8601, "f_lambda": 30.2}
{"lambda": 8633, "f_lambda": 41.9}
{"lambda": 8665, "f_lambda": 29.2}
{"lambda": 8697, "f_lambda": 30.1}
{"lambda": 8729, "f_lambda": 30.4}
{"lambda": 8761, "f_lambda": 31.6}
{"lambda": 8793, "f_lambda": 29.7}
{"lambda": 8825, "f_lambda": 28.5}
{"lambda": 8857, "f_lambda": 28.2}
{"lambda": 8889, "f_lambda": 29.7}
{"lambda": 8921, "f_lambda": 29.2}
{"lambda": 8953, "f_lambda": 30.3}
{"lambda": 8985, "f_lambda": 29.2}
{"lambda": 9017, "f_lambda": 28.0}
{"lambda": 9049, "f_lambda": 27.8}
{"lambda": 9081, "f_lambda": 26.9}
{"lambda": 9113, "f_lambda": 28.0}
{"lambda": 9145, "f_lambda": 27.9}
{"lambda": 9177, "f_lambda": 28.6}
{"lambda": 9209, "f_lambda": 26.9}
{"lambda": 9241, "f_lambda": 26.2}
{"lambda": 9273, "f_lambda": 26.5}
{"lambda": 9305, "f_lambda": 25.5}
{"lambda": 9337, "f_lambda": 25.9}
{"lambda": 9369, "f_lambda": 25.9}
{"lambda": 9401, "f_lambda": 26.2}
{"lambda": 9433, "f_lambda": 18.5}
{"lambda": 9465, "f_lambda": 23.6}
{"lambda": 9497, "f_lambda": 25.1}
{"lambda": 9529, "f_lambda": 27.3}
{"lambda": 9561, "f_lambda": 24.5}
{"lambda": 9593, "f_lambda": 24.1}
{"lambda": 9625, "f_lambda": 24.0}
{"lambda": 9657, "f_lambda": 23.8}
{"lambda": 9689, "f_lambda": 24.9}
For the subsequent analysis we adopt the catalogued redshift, 0.001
